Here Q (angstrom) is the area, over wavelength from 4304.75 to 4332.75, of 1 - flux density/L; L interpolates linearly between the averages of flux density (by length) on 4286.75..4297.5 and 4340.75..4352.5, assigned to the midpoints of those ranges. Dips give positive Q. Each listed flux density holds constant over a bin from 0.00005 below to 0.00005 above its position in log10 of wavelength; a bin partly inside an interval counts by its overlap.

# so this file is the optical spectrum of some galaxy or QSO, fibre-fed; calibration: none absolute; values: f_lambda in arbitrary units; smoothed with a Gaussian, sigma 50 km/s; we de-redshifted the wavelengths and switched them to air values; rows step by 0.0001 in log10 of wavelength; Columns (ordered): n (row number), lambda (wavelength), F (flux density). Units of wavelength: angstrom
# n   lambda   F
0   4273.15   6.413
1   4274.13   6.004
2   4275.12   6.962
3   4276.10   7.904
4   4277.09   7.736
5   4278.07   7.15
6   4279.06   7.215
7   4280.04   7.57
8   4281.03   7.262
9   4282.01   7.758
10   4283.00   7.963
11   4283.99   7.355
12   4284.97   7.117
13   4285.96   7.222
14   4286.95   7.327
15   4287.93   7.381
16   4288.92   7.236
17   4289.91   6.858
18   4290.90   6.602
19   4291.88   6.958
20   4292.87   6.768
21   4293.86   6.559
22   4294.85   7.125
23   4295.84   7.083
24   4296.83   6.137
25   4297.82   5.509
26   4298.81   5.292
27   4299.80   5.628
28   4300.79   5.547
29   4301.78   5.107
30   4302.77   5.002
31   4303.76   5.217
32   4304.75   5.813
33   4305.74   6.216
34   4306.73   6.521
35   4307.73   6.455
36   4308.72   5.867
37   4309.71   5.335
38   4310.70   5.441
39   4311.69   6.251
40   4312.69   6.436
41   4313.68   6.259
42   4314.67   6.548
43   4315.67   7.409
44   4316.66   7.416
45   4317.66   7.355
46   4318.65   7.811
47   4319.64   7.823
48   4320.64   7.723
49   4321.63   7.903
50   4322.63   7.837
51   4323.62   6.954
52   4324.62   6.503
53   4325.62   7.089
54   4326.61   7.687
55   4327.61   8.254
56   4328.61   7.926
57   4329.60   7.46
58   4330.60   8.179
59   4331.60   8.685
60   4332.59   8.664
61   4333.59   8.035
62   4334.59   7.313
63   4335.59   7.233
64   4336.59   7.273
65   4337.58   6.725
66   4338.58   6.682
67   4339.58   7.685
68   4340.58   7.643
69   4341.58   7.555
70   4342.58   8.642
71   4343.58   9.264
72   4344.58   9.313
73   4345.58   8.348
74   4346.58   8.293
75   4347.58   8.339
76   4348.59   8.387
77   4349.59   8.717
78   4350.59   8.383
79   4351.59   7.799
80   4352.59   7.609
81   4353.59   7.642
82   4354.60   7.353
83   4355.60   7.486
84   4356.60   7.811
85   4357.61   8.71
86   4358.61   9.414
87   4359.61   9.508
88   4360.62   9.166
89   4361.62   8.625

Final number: 2.0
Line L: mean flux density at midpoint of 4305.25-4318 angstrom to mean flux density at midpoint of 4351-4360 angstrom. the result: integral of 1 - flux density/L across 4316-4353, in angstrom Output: -2.8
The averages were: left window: 6.41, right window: 8.14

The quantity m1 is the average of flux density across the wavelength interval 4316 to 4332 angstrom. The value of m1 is 7.65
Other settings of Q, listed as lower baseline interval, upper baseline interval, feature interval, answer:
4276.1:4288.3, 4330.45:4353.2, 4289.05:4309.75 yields 4.1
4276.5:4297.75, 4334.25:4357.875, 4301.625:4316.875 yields 2.8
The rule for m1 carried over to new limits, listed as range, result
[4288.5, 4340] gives 6.83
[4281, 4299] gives 6.94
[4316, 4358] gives 7.84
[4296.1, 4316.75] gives 5.96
